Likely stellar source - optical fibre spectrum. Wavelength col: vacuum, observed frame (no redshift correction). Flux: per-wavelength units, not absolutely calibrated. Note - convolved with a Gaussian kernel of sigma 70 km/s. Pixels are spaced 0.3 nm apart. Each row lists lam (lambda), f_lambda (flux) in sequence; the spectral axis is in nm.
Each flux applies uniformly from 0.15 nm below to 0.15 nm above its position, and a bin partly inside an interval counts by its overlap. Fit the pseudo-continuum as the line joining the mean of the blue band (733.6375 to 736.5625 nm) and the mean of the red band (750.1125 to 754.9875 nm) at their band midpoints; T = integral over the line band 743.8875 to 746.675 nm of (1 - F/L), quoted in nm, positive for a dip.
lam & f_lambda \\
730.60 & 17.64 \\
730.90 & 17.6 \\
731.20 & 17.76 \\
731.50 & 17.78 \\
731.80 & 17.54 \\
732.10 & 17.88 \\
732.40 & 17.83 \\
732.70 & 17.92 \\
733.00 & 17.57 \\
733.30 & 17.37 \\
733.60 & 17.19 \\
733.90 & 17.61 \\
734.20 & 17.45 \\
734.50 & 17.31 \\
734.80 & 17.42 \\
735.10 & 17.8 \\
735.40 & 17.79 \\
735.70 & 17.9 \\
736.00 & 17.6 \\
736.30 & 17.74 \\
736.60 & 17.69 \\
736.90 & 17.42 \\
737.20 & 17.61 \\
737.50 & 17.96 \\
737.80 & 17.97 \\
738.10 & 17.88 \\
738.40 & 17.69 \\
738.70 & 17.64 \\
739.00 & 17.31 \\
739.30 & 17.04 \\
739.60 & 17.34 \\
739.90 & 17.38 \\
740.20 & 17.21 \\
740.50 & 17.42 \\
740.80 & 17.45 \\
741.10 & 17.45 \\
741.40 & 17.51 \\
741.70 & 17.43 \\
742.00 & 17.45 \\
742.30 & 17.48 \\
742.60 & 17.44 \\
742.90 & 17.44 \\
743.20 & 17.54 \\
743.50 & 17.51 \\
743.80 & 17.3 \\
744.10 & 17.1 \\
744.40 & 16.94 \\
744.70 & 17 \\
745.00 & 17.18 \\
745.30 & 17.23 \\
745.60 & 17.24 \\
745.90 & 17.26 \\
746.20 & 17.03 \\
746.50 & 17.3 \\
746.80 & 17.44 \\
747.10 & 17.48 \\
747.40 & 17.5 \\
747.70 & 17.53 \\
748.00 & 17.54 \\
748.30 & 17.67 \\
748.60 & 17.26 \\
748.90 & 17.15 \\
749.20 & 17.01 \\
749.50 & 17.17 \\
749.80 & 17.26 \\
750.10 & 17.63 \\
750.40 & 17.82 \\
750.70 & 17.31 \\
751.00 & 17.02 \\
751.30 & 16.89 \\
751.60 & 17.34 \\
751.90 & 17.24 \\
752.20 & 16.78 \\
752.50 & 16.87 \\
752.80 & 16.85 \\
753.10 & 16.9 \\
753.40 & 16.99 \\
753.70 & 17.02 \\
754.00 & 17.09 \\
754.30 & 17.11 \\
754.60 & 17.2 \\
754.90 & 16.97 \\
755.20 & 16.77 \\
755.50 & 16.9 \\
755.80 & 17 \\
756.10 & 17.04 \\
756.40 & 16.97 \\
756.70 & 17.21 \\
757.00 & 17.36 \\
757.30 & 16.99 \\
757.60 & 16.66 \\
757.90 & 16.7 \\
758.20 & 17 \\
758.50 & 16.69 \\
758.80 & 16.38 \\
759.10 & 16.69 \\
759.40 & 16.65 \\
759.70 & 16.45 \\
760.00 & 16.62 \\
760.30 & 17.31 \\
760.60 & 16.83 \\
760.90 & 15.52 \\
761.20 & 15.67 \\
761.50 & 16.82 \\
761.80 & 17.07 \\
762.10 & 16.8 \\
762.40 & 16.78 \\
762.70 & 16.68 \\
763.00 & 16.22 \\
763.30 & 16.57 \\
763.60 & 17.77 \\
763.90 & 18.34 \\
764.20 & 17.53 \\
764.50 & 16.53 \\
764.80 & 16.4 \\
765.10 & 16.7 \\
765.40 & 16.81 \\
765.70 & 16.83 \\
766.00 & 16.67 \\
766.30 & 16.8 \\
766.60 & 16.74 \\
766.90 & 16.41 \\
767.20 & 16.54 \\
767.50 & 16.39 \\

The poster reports 0.03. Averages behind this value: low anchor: 17.6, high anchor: 17.1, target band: 17.1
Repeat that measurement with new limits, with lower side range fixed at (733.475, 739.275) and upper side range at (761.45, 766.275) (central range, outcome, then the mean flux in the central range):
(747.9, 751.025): -0.01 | 17.4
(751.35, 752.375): 0.01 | 17.1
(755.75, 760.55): 0.06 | 16.9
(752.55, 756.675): 0.04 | 17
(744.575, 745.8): 0.02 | 17.2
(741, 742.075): 0.00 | 17.5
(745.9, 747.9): 0.00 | 17.4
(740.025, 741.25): 0.01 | 17.4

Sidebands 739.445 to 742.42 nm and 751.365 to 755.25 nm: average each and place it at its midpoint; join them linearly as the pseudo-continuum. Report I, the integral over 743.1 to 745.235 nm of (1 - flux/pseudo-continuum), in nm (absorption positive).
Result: 0.01 nm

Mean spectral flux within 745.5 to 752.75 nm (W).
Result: 17.3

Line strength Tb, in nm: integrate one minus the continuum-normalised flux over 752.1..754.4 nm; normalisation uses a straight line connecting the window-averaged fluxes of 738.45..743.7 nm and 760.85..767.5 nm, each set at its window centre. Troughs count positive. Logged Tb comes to 0.02 nm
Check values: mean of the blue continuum 17.4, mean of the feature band 17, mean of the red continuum 16.7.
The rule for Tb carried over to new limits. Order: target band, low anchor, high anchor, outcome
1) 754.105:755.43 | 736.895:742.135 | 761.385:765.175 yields 0.01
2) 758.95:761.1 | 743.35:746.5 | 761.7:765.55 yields 0.05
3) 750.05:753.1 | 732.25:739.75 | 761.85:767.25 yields 0.01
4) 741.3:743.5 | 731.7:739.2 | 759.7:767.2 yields -0.01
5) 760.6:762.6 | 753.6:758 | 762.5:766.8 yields 0.05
